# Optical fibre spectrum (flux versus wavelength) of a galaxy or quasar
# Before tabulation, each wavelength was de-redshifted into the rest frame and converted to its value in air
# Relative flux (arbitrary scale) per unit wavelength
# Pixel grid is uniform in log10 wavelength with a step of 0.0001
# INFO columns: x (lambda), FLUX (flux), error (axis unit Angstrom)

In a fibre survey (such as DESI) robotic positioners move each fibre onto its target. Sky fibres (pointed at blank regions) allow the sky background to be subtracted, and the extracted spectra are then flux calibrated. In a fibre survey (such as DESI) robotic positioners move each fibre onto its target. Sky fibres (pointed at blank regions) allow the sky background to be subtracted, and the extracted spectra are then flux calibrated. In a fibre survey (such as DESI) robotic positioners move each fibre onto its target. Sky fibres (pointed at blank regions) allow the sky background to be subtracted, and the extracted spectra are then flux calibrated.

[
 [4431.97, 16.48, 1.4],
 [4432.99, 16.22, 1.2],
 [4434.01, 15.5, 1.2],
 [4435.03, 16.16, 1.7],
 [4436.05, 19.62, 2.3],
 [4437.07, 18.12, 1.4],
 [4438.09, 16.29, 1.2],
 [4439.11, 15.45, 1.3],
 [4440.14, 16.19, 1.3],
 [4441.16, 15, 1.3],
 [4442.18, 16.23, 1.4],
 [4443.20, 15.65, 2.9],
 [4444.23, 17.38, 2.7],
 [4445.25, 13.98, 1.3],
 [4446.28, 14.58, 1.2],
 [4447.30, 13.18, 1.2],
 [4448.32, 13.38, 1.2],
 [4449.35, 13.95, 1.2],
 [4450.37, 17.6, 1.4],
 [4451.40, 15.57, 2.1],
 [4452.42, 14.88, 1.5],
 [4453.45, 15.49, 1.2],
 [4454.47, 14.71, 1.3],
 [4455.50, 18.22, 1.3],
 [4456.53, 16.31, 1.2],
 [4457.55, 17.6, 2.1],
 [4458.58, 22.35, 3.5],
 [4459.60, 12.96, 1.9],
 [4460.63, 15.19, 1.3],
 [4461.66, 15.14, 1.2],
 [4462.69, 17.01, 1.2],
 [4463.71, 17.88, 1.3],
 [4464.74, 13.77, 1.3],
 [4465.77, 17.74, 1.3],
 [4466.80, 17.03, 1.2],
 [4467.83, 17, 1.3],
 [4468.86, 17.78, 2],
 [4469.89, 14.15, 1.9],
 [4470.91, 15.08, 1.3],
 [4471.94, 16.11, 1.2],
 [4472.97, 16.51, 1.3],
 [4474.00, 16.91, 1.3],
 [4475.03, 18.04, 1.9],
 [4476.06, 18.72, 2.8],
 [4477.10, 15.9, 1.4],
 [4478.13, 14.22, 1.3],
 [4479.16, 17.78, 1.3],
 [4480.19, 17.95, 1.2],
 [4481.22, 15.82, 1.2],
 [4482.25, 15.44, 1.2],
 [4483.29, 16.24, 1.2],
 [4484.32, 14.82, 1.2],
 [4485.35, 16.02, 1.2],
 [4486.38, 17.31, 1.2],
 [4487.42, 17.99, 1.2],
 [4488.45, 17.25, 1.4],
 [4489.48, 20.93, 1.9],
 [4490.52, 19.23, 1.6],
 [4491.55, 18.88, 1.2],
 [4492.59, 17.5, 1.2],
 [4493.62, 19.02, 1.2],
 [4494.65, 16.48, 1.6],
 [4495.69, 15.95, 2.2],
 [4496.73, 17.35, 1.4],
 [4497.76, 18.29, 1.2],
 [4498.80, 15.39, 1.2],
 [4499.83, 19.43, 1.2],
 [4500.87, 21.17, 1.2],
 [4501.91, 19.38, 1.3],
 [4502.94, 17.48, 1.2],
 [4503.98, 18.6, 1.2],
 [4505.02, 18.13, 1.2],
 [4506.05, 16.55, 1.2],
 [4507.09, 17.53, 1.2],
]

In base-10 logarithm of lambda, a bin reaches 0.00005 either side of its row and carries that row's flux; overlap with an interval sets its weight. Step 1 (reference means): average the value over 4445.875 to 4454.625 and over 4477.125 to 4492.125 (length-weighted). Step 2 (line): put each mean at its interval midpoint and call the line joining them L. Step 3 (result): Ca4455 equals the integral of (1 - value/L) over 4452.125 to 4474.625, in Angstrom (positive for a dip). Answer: -1.0 Angstrom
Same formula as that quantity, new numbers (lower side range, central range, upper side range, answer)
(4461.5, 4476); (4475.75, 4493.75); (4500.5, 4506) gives 0.3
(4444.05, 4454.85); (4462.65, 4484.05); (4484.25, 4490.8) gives 0.3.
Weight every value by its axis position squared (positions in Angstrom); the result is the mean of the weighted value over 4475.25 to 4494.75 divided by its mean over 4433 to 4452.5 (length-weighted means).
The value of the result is 1.12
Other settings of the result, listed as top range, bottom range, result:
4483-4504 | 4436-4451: 1.17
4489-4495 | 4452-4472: 1.16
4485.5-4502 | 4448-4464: 1.14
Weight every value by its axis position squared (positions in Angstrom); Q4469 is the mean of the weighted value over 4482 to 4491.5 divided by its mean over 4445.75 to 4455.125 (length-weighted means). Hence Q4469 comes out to 1.19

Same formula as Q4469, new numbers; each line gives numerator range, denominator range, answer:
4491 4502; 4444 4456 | 1.21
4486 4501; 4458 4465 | 1.12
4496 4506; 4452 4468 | 1.13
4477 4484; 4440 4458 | 1.06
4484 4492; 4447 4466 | 1.14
